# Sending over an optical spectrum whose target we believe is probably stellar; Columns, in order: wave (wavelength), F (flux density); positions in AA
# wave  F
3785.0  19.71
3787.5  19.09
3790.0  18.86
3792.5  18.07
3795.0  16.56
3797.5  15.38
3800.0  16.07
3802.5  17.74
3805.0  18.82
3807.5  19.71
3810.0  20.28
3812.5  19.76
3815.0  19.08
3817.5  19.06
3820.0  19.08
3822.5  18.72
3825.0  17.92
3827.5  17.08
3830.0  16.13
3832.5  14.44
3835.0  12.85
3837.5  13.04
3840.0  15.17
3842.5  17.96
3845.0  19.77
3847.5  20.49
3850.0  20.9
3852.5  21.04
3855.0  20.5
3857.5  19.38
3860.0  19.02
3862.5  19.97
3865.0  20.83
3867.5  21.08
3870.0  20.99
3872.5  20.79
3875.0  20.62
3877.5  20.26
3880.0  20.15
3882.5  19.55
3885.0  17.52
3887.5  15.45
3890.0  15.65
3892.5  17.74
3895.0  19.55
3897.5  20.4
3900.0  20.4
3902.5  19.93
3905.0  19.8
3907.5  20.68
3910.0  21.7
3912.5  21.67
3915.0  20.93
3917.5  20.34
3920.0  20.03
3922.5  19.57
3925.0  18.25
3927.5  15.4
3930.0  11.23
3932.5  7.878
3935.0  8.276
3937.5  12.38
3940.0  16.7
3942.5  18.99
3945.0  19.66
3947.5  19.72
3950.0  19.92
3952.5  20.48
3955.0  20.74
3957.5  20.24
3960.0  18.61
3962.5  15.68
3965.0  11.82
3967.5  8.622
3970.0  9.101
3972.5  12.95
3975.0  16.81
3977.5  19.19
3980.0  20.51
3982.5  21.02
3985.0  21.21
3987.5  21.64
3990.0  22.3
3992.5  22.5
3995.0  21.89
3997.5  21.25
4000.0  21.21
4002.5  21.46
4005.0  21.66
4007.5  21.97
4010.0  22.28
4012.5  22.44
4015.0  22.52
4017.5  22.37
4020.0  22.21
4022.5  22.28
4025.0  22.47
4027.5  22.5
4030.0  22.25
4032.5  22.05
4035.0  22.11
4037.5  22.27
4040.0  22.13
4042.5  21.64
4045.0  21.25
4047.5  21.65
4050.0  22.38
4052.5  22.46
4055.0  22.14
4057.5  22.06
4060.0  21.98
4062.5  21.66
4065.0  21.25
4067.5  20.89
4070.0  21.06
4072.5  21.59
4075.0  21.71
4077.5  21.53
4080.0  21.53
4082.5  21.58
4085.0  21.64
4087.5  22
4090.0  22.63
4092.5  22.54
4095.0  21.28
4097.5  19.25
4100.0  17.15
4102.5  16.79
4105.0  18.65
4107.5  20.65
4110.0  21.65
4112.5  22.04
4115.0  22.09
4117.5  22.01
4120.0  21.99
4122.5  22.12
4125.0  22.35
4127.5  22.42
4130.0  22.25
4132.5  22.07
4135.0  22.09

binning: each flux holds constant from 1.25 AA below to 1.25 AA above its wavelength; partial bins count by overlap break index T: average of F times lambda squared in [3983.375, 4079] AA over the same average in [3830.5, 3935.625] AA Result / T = 1.3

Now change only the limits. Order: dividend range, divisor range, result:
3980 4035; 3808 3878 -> 1.27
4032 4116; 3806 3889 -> 1.28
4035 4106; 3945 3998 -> 1.21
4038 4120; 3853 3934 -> 1.23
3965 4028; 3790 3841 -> 1.27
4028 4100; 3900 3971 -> 1.35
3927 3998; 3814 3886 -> 0.97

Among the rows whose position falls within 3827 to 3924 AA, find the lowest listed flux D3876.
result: 12.85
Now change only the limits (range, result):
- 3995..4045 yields 21.21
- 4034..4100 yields 17.15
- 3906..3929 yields 15.4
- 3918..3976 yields 7.878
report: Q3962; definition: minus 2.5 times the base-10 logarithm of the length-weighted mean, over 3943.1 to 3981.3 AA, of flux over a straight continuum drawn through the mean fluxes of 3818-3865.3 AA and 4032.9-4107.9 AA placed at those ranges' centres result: 0.16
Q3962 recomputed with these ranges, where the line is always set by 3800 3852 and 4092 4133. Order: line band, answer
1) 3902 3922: -0.10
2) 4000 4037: -0.11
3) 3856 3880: -0.11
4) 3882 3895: 0.08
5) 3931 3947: 0.32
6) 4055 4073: -0.06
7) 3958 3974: 0.42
